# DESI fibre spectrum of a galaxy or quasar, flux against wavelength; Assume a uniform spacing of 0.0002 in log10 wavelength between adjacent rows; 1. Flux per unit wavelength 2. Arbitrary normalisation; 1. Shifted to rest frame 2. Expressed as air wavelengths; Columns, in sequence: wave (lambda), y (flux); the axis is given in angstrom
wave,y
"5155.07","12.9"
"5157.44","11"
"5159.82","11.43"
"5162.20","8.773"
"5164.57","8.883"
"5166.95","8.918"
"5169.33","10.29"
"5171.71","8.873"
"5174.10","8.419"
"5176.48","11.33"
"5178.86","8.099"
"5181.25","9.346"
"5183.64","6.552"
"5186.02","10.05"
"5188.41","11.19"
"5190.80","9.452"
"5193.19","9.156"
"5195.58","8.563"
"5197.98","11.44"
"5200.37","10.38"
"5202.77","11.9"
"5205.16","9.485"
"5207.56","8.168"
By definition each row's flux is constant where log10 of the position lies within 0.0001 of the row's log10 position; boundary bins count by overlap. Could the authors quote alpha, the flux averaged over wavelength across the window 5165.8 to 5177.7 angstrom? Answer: 9.57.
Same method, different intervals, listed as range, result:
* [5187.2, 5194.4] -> 9.93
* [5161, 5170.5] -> 9.22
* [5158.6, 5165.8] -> 9.69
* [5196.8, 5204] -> 11.2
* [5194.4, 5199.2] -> 10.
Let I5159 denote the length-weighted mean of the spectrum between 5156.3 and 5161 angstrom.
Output 11.2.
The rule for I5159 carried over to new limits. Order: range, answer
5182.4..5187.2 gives 8.31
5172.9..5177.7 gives 9.86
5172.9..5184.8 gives 8.75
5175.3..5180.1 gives 9.71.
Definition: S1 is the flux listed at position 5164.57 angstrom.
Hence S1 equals 8.883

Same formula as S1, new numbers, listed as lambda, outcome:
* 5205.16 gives 9.485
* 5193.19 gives 9.156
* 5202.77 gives 11.9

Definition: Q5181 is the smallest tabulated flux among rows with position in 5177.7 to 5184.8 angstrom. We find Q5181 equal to 6.552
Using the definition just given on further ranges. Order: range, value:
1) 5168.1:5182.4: 8.099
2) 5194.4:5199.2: 8.563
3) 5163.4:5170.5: 8.883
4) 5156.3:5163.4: 8.773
